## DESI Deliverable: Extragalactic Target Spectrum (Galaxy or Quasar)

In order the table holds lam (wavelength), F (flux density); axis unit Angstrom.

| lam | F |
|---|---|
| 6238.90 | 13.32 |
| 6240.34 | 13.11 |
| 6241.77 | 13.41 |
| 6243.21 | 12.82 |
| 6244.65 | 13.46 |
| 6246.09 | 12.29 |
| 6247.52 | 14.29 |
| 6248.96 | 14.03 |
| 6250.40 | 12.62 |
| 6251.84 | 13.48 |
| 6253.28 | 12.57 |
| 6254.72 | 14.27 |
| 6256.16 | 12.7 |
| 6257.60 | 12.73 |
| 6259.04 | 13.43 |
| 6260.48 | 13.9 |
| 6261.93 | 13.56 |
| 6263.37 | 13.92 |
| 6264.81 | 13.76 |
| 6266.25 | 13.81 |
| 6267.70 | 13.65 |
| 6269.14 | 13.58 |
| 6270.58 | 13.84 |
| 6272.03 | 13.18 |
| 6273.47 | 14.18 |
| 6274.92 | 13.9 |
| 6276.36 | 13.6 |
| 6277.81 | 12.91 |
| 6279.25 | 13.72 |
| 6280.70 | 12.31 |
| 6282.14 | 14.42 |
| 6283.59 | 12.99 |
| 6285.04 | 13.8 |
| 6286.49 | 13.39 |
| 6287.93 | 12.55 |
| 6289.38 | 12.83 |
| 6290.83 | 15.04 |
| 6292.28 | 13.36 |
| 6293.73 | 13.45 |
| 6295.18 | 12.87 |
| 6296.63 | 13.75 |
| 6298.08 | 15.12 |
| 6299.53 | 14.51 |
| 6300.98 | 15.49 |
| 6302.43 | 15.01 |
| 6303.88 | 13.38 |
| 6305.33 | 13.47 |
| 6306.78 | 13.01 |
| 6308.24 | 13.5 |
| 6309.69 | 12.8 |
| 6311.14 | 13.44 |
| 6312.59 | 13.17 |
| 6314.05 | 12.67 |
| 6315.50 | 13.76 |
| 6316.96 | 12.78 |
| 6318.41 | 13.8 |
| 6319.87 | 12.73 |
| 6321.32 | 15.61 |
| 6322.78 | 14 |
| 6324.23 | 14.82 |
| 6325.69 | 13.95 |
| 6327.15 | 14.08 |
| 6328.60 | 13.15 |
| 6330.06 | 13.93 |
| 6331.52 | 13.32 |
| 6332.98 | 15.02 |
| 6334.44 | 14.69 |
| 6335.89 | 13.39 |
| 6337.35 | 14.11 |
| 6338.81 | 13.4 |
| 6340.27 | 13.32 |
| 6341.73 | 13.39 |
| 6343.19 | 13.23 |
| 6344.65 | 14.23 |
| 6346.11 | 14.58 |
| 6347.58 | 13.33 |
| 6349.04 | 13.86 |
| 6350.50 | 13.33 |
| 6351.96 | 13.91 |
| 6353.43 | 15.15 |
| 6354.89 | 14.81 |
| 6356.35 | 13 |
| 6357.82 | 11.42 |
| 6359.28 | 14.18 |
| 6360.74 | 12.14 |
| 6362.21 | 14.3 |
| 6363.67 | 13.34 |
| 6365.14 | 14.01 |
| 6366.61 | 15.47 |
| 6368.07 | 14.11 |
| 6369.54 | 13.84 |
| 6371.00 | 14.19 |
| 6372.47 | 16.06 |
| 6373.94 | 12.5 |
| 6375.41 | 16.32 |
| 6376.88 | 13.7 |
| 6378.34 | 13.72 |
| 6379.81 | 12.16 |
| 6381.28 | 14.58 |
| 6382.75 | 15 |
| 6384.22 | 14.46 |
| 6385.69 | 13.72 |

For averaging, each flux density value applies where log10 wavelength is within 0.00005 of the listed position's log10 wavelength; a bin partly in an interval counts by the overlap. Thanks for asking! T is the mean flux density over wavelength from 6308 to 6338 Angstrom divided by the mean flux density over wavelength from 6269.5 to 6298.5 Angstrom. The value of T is 1.02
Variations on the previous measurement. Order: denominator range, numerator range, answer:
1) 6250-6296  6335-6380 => 1.03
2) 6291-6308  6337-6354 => 0.99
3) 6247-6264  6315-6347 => 1.03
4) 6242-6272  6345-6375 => 1.04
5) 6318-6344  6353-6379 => 1.01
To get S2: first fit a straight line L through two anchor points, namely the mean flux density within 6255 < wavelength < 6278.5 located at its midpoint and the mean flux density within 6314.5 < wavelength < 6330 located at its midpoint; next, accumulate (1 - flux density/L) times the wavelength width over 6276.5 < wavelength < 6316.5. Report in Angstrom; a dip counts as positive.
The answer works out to 0.4 Angstrom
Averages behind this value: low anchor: 13.6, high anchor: 13.9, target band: 13.6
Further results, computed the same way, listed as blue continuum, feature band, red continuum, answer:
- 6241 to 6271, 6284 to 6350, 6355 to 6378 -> -0.22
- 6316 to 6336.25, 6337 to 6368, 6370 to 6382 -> 0.70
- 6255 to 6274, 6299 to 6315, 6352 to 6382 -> 0.07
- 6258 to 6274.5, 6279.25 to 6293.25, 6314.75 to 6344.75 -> 0.32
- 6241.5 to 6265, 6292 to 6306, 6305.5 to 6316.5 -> -0.89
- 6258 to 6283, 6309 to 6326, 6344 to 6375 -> 0.19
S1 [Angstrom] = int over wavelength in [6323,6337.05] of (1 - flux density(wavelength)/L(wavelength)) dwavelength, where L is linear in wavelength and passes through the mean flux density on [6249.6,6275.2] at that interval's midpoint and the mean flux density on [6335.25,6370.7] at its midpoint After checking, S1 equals -0.4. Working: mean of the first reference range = 13.5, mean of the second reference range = 13.8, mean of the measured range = 14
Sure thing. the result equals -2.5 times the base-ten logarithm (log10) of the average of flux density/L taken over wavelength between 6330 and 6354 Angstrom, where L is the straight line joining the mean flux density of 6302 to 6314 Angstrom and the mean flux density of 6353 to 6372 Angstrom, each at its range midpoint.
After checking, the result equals -0.02 mag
